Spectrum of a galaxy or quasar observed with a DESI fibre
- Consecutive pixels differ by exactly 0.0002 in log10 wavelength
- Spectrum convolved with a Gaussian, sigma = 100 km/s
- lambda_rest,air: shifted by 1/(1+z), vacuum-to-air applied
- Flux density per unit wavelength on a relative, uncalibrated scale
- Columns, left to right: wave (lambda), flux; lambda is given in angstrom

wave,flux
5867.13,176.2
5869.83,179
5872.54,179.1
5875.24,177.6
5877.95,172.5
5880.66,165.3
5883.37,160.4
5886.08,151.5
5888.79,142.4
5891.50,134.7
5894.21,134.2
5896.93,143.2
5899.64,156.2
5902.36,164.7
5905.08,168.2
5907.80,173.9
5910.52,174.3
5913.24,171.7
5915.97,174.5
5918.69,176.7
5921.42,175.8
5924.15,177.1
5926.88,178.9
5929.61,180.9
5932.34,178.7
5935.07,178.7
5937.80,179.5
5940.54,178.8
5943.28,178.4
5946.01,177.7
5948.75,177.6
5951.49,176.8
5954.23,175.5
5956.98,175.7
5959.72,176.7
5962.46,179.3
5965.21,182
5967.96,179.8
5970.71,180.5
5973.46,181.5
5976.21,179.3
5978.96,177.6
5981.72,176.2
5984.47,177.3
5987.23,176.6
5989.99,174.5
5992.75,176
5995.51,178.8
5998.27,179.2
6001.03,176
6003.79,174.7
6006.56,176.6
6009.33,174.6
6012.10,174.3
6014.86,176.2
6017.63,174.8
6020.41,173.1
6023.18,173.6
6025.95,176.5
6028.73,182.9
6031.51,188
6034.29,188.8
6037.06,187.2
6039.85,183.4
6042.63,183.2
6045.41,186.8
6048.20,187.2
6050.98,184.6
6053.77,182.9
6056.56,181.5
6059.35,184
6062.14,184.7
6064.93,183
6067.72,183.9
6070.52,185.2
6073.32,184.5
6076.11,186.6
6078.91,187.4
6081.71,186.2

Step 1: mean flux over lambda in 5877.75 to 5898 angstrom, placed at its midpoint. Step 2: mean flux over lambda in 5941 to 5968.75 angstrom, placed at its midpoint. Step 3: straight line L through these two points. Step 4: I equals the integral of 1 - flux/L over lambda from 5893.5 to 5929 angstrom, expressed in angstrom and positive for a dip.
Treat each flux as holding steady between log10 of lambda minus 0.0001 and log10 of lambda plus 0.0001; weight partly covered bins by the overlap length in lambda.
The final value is -1.85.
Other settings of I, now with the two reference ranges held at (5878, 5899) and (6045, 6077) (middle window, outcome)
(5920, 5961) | -4.60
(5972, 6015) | -1.56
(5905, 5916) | -1.36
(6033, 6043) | -0.34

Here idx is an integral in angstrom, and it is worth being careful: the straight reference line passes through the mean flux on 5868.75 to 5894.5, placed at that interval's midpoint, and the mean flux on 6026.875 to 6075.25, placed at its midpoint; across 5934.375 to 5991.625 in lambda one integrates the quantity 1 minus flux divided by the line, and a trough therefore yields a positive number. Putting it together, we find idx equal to -2.0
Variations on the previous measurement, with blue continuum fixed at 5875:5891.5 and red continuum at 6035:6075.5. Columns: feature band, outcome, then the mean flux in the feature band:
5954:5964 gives -0.4 angstrom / 177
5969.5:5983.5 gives -0.5 angstrom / 179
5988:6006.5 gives -0.1 angstrom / 177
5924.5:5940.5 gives -1.3 angstrom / 179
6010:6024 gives 0.3 angstrom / 174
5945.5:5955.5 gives -0.5 angstrom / 177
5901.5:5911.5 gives -0.5 angstrom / 170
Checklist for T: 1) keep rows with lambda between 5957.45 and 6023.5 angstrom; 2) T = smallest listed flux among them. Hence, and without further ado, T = 173.1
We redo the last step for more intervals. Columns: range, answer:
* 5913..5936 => 171.7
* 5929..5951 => 177.6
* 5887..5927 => 134.2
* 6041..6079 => 181.5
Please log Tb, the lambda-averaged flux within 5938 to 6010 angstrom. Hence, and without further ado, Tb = 178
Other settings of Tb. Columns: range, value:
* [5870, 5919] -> 162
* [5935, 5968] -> 178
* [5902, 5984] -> 177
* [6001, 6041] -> 179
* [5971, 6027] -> 176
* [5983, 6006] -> 177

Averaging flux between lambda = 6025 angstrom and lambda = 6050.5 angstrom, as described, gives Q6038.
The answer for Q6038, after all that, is 185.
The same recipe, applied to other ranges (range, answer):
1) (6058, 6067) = 184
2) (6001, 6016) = 175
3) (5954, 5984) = 179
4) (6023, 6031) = 179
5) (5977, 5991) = 177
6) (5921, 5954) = 178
